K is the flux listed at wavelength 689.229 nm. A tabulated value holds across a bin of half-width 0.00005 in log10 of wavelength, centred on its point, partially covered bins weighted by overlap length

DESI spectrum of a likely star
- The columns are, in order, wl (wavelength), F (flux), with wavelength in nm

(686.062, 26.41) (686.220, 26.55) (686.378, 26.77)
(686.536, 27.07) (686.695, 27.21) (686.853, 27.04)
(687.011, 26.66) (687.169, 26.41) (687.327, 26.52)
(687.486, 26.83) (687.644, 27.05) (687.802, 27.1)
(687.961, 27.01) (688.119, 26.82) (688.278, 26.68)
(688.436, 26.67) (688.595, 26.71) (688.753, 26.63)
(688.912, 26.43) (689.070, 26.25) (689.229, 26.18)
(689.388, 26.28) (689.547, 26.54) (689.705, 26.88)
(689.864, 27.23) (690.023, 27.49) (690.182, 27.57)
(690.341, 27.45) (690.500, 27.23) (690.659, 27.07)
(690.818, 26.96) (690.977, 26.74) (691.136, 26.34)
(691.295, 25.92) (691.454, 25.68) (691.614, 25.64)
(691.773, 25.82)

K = 26.18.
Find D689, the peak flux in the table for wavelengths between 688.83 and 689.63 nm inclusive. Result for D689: 26.54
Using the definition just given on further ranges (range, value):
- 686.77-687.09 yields 27.04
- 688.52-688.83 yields 26.71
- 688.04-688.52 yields 26.82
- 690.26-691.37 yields 27.45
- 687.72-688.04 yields 27.1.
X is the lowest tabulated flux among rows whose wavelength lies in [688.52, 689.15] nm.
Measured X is 26.25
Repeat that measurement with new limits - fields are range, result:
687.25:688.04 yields 26.52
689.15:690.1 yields 26.18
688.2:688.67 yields 26.67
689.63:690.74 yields 26.88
